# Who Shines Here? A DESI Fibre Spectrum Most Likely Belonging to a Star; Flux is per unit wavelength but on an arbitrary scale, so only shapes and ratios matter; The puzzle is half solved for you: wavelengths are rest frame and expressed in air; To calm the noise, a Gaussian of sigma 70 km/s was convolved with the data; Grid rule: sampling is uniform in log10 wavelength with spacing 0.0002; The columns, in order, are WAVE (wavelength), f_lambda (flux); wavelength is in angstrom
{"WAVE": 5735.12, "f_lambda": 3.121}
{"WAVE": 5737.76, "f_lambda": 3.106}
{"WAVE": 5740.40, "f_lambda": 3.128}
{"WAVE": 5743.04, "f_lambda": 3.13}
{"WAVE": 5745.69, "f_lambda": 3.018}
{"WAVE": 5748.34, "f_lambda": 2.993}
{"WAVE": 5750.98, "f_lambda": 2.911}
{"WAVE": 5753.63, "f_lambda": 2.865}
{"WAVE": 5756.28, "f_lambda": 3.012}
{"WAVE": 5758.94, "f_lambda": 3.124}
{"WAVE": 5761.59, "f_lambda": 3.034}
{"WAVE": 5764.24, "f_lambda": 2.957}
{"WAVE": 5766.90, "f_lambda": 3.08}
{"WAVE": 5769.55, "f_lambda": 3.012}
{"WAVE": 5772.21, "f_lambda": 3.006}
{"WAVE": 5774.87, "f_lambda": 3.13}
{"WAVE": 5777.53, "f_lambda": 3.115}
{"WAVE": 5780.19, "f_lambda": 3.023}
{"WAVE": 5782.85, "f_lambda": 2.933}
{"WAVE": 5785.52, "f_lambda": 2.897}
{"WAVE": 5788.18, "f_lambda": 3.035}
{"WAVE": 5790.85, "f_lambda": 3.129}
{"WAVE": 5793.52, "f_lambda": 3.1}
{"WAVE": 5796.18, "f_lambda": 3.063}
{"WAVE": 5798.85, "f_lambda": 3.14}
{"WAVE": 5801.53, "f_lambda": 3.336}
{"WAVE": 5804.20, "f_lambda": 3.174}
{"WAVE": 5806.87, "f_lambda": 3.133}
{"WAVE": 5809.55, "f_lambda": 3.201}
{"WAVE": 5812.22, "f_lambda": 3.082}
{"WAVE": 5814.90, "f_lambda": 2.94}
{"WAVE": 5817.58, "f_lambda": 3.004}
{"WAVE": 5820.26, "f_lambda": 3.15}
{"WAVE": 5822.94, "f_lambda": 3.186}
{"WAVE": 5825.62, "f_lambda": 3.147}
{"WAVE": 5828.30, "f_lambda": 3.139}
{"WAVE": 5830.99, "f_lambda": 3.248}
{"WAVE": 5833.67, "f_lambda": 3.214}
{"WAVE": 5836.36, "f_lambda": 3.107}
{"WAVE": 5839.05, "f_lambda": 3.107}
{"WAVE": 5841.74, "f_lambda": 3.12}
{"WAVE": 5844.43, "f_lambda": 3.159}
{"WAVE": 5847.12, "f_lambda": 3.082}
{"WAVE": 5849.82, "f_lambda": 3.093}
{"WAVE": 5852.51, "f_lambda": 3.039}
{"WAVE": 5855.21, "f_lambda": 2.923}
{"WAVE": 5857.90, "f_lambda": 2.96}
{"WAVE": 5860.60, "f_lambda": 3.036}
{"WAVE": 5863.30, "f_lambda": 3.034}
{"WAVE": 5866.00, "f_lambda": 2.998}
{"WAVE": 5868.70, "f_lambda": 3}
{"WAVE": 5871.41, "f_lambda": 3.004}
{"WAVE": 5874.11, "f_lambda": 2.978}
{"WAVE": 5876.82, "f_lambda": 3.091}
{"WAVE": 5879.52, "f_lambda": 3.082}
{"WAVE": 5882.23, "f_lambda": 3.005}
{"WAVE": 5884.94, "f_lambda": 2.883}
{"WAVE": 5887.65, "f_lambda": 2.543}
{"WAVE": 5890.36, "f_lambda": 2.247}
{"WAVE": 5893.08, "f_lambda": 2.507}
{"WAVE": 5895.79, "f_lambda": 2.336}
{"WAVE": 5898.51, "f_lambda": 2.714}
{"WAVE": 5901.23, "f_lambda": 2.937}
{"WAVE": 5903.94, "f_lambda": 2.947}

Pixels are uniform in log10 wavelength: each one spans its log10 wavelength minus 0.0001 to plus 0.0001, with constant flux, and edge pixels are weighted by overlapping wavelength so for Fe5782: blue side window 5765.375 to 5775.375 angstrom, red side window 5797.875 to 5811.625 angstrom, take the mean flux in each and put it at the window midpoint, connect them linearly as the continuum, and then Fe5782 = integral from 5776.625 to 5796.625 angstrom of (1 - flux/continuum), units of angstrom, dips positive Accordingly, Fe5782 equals 0.5 angstrom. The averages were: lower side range 3.05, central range 3.03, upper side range 3.19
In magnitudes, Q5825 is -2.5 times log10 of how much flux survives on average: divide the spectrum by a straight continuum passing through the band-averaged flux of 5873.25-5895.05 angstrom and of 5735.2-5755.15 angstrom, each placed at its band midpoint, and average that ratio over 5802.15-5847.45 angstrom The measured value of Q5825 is -0.09 mag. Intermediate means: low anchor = 3.03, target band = 3.13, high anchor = 2.77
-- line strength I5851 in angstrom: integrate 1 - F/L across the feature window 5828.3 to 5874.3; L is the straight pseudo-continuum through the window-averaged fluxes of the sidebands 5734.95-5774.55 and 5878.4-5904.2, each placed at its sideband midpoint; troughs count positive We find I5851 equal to -4.4 angstrom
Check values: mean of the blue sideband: 3.03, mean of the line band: 3.07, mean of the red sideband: 2.71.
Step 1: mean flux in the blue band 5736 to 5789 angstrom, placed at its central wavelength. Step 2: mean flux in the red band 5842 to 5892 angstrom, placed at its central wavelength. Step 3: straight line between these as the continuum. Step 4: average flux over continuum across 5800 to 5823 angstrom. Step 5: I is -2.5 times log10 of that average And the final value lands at -0.05 mag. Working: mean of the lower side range 3.03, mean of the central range 3.13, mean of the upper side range 2.95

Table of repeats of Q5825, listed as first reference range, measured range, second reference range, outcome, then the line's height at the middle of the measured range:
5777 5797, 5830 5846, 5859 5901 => -0.08 mag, 2.92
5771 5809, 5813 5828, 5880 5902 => -0.05 mag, 2.96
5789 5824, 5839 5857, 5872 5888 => -0.01 mag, 3.03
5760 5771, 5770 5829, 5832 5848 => -0.01 mag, 3.08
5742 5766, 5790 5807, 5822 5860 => -0.03 mag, 3.06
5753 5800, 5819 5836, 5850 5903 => -0.08 mag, 2.95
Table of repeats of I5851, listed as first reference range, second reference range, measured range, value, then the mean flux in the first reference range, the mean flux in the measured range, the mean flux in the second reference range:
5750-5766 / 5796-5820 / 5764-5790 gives 0.1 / 2.99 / 3.02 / 3.12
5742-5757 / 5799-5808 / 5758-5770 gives 0.0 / 2.98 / 3.04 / 3.21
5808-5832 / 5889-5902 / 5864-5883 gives -2.3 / 3.12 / 3.02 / 2.53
